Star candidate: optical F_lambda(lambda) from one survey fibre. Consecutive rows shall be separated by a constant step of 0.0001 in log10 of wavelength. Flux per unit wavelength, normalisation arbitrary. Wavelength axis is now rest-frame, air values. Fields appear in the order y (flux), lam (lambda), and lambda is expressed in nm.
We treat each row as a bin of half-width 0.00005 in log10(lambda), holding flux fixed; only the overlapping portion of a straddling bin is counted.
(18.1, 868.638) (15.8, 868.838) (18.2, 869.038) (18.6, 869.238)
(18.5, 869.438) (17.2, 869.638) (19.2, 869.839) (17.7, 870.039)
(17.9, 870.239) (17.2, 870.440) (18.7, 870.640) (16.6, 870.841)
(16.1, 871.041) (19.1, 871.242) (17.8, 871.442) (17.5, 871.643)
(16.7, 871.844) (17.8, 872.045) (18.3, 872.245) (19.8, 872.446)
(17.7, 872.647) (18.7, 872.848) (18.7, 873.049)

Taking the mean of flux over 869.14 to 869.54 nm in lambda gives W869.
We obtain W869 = 18.6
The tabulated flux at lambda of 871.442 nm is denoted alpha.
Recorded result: 17.8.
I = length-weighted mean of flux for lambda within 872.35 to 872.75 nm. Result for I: 18.7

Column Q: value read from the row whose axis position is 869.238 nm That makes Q 18.6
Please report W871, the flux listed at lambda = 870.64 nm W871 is 18.7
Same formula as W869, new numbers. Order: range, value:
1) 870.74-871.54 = 17.4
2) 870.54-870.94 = 17.6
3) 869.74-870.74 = 18.1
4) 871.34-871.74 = 17.7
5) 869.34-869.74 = 17.8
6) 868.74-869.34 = 17.6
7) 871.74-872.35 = 17.6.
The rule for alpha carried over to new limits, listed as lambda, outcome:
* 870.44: 17.2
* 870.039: 17.7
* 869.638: 17.2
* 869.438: 18.5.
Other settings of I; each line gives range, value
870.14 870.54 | 17.5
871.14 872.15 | 17.8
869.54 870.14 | 18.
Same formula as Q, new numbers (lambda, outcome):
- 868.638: 18.1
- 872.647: 17.7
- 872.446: 19.8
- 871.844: 16.7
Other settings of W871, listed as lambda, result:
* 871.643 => 17.5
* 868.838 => 15.8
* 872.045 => 17.8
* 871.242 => 19.1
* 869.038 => 18.2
